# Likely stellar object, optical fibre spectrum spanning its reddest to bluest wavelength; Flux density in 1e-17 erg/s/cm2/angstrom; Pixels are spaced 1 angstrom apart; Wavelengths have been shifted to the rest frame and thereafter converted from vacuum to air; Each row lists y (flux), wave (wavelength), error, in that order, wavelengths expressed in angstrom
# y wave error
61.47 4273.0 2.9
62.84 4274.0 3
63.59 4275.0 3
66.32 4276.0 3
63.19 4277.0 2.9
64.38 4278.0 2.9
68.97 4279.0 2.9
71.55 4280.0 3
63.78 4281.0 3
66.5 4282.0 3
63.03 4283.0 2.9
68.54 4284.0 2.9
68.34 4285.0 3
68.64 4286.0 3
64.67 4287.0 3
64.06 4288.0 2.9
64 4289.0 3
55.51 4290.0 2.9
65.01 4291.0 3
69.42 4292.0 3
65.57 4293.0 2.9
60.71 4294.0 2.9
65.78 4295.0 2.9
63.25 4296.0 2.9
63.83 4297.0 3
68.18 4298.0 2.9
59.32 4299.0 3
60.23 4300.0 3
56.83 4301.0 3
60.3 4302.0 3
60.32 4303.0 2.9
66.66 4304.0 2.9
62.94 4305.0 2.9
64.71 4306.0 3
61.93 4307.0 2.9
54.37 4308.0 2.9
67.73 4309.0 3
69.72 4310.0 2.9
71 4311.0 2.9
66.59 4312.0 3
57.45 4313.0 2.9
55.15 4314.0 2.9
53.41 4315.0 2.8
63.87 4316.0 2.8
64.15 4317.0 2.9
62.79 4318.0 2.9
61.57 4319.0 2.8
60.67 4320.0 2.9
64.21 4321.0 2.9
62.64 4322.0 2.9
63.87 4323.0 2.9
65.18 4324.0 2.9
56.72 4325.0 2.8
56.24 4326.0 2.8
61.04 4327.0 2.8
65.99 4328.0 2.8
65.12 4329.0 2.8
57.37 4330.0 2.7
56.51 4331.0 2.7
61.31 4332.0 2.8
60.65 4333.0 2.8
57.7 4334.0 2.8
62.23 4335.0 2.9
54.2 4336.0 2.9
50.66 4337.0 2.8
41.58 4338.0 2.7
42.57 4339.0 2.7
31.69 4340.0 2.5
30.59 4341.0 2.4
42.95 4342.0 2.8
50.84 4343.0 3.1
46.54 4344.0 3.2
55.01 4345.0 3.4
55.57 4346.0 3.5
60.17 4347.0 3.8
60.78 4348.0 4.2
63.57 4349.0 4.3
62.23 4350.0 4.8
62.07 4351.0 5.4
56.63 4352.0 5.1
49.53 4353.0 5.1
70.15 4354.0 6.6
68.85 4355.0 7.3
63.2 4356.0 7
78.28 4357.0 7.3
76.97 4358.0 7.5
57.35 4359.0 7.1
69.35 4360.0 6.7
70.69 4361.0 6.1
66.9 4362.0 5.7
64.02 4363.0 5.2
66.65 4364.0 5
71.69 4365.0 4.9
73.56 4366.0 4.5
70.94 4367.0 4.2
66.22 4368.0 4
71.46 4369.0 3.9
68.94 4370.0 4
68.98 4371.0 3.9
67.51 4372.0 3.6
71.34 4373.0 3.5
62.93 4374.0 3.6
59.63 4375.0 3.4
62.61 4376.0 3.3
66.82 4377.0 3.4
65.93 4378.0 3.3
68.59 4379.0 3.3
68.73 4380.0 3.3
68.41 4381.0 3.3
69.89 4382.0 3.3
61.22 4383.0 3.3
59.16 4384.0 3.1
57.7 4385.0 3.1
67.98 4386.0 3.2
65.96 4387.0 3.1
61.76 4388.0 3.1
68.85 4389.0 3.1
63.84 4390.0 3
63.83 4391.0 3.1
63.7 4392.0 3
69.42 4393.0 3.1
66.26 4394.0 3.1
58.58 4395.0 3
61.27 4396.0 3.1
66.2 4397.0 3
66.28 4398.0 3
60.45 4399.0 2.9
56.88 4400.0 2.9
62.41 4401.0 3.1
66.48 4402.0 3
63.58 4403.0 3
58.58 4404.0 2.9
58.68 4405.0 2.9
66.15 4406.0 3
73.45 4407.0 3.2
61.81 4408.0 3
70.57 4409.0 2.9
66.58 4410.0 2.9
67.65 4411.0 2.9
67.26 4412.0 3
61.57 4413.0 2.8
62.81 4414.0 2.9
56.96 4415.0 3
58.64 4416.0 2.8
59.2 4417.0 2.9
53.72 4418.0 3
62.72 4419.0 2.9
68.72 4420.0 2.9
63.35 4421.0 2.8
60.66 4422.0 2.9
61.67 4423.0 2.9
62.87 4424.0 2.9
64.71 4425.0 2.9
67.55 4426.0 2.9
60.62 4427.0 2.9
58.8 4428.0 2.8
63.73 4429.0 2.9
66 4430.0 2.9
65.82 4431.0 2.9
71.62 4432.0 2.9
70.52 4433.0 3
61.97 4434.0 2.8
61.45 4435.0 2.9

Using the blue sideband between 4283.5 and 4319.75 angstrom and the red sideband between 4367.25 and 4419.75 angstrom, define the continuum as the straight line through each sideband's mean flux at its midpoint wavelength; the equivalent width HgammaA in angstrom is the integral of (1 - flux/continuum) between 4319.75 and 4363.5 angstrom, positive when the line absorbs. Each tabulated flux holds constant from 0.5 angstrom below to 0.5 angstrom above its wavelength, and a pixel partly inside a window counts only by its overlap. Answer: 3.5 angstrom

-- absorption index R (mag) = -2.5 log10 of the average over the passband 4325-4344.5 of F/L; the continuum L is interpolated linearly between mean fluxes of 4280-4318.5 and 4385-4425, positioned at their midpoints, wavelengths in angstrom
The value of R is 0.206 mag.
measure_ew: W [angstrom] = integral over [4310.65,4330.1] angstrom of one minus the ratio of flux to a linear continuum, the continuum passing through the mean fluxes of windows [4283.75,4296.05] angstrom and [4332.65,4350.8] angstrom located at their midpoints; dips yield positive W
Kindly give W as -1.6 angstrom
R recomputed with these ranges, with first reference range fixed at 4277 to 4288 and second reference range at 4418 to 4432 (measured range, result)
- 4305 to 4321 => 0.059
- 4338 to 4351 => 0.282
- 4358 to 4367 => -0.055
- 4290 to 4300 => 0.040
